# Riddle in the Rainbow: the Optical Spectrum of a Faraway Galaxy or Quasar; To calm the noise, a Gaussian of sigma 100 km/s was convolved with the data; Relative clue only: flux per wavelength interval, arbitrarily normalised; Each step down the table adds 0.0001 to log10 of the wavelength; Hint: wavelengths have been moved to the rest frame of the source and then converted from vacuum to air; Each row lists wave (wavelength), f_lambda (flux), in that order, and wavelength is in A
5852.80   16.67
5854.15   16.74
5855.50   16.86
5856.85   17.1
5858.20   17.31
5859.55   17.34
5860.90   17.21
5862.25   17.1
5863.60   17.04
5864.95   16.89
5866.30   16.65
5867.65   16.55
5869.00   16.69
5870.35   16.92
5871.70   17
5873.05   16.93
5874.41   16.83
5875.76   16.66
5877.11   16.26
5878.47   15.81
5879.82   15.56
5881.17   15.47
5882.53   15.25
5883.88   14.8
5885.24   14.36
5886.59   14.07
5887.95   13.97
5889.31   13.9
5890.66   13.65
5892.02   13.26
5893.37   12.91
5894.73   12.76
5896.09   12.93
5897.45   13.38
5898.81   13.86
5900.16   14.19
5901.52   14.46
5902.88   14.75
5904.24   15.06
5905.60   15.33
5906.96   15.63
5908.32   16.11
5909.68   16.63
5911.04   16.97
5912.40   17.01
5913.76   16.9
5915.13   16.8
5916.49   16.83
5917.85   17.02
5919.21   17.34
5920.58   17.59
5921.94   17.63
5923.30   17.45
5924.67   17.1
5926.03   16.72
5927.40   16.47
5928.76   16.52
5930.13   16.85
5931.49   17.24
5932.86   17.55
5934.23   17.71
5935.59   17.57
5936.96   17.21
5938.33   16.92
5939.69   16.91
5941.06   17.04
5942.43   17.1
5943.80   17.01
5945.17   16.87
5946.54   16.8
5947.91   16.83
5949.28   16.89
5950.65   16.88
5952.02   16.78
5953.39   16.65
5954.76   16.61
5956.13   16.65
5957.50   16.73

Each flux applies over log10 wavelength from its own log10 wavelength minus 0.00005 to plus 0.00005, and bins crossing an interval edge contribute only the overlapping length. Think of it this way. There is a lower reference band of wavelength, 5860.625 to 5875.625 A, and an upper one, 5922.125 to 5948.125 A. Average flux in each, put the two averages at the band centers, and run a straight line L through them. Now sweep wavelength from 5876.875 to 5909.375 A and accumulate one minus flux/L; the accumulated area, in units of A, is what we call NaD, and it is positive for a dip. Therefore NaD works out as 4.7 A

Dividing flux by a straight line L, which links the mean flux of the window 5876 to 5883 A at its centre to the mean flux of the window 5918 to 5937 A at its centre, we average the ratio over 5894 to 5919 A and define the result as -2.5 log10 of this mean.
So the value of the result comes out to 0.08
